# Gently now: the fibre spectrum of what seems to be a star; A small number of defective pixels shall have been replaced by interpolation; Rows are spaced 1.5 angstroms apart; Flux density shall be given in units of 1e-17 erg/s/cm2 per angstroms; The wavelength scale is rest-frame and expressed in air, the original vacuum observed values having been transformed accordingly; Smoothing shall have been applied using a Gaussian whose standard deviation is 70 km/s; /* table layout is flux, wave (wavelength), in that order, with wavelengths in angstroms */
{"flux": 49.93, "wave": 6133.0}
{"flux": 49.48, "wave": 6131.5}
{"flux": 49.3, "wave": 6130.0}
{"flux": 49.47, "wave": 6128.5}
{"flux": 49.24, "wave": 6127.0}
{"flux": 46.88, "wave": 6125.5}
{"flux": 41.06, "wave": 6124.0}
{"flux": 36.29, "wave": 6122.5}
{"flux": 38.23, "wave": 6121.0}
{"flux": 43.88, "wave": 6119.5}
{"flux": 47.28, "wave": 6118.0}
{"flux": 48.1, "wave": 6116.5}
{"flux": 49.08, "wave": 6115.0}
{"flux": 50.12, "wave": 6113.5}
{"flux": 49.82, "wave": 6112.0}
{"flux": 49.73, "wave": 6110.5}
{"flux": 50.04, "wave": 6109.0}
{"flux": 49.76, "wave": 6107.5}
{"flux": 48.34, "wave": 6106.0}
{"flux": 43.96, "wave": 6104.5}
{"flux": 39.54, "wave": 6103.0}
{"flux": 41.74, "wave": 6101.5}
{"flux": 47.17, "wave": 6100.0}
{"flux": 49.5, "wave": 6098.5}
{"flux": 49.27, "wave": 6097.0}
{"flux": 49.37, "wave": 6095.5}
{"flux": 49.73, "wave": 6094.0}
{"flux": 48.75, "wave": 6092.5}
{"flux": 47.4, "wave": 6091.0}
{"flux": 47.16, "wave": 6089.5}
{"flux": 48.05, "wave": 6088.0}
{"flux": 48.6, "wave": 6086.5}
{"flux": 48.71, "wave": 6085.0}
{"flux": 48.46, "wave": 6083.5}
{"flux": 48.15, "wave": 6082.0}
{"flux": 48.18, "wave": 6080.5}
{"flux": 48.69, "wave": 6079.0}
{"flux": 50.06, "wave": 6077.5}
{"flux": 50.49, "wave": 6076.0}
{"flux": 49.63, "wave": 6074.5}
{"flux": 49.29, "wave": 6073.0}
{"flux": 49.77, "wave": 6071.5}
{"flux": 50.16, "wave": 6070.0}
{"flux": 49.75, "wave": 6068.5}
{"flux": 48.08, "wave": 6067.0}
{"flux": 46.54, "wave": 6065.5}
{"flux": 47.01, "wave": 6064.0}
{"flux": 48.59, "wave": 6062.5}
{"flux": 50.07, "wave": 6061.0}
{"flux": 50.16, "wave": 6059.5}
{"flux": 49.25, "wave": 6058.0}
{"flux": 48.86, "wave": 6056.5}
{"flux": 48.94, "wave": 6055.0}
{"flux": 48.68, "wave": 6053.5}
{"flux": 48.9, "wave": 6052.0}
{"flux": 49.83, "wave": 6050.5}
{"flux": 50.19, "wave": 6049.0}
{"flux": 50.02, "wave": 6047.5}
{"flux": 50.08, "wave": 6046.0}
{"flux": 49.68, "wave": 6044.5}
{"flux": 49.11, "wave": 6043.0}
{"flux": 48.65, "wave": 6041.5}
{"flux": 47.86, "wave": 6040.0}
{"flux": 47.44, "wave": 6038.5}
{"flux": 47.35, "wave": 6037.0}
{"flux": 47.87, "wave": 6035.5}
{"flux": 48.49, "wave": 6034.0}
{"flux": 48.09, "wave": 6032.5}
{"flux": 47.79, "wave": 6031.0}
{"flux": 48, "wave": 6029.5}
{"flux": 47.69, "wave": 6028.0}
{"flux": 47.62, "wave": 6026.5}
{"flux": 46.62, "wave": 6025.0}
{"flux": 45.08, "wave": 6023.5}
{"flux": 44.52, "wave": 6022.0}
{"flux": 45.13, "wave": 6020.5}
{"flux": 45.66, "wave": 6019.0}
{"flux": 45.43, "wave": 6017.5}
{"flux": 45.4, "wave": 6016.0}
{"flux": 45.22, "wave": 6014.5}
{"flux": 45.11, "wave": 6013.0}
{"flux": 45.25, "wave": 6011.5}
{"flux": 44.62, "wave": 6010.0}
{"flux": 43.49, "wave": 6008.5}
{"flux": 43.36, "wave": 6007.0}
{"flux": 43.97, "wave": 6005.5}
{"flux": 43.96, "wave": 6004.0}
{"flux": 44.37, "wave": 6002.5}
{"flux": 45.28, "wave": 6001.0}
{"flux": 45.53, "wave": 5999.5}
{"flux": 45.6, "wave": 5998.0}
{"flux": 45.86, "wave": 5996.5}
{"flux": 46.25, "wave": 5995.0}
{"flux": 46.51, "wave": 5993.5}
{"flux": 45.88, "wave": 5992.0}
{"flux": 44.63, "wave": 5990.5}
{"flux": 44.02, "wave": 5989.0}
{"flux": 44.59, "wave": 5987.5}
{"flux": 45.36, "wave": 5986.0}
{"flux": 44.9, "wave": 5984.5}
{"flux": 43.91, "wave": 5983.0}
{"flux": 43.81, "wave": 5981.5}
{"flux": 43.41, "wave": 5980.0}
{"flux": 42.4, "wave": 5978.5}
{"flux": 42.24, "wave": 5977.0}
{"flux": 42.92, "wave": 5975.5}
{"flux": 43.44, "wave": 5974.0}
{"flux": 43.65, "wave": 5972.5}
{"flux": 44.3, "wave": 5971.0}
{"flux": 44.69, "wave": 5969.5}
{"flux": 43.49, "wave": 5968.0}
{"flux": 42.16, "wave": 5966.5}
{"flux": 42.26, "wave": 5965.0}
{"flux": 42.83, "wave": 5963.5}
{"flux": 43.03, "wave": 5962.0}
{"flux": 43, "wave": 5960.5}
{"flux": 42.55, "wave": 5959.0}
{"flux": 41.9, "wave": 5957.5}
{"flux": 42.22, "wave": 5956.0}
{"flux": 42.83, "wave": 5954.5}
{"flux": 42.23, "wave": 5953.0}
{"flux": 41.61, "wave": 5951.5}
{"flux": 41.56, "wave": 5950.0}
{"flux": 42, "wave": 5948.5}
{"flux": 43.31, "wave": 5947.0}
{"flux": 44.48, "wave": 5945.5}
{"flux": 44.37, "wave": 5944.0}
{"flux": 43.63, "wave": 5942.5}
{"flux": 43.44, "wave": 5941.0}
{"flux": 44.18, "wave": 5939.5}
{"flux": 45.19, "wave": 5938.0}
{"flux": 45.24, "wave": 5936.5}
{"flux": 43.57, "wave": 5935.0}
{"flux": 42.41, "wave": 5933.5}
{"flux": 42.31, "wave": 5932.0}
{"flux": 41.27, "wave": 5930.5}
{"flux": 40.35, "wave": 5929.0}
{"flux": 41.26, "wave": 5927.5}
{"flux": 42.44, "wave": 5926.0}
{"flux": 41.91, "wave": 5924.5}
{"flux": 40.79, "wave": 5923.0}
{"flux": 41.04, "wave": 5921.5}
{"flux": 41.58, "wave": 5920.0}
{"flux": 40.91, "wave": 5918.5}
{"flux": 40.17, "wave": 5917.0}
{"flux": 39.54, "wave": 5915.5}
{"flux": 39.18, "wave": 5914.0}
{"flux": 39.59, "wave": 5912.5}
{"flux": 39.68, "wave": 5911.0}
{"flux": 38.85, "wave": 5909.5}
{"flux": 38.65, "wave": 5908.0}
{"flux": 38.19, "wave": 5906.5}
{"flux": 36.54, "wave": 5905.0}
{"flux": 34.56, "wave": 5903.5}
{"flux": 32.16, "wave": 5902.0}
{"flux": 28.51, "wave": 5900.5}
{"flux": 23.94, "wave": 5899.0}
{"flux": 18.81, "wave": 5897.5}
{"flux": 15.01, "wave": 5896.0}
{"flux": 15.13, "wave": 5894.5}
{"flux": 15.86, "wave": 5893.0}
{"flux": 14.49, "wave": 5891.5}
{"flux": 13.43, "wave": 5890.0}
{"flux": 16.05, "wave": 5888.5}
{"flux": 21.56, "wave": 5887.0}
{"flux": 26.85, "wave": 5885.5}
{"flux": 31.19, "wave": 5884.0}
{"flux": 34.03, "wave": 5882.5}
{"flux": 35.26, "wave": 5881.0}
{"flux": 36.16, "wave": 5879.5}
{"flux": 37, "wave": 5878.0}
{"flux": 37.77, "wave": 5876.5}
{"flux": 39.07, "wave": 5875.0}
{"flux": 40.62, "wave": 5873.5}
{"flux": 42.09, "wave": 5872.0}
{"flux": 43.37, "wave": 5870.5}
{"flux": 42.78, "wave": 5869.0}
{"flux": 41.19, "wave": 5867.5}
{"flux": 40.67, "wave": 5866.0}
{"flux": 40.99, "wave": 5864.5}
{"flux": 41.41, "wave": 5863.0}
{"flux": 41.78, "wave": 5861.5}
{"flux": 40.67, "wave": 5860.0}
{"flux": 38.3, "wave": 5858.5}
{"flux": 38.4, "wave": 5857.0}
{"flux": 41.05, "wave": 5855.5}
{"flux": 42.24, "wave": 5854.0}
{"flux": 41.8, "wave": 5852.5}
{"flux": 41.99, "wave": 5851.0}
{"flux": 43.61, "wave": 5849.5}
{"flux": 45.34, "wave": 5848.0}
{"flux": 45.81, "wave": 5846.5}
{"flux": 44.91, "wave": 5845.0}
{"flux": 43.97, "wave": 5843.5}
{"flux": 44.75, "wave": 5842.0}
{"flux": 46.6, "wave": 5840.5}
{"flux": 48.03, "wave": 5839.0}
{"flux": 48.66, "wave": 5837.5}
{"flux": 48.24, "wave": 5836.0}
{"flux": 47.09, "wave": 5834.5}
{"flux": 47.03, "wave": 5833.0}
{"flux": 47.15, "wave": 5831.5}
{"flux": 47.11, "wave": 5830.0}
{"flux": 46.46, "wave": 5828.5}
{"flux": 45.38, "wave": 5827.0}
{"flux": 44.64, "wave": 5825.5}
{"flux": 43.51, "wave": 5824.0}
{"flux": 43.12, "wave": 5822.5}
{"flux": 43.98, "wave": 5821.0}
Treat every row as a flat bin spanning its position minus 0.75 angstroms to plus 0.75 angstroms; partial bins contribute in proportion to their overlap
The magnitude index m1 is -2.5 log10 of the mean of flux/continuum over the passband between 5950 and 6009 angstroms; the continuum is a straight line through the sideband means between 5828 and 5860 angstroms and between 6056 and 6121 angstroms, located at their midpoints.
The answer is 0.067 mag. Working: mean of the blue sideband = 44.6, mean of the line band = 43.8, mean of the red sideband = 48.2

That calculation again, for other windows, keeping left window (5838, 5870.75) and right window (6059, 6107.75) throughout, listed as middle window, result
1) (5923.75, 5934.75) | 0.07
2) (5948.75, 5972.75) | 0.06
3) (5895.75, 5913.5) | 0.32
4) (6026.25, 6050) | -0.03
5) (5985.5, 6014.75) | 0.03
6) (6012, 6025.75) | 0.03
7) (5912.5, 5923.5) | 0.10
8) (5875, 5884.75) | 0.22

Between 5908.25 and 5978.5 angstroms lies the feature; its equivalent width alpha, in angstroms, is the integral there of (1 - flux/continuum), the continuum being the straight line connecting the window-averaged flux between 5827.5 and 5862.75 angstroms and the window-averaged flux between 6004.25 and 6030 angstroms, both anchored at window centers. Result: 4.2 angstroms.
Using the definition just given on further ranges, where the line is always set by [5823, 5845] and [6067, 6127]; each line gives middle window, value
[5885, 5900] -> 9.2 angstroms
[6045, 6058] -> -0.6 angstroms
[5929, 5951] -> 1.7 angstroms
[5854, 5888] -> 6.3 angstroms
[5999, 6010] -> 0.6 angstroms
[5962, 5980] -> 1.4 angstroms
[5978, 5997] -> 0.9 angstroms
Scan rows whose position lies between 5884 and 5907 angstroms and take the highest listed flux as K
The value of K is 38.19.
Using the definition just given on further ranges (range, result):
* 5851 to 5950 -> 45.24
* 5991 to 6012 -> 46.51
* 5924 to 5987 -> 45.36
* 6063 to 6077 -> 50.49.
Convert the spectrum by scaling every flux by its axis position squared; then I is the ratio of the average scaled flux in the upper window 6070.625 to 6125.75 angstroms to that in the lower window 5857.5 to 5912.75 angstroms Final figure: 1.55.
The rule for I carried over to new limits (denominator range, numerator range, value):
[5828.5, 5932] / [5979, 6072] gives 1.31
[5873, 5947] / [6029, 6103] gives 1.45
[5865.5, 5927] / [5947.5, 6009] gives 1.34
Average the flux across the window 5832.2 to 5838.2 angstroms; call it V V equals 47.7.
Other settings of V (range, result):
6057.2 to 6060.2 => 49.7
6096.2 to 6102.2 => 47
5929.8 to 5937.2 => 43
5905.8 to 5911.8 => 38.9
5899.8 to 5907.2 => 34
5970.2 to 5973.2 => 44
